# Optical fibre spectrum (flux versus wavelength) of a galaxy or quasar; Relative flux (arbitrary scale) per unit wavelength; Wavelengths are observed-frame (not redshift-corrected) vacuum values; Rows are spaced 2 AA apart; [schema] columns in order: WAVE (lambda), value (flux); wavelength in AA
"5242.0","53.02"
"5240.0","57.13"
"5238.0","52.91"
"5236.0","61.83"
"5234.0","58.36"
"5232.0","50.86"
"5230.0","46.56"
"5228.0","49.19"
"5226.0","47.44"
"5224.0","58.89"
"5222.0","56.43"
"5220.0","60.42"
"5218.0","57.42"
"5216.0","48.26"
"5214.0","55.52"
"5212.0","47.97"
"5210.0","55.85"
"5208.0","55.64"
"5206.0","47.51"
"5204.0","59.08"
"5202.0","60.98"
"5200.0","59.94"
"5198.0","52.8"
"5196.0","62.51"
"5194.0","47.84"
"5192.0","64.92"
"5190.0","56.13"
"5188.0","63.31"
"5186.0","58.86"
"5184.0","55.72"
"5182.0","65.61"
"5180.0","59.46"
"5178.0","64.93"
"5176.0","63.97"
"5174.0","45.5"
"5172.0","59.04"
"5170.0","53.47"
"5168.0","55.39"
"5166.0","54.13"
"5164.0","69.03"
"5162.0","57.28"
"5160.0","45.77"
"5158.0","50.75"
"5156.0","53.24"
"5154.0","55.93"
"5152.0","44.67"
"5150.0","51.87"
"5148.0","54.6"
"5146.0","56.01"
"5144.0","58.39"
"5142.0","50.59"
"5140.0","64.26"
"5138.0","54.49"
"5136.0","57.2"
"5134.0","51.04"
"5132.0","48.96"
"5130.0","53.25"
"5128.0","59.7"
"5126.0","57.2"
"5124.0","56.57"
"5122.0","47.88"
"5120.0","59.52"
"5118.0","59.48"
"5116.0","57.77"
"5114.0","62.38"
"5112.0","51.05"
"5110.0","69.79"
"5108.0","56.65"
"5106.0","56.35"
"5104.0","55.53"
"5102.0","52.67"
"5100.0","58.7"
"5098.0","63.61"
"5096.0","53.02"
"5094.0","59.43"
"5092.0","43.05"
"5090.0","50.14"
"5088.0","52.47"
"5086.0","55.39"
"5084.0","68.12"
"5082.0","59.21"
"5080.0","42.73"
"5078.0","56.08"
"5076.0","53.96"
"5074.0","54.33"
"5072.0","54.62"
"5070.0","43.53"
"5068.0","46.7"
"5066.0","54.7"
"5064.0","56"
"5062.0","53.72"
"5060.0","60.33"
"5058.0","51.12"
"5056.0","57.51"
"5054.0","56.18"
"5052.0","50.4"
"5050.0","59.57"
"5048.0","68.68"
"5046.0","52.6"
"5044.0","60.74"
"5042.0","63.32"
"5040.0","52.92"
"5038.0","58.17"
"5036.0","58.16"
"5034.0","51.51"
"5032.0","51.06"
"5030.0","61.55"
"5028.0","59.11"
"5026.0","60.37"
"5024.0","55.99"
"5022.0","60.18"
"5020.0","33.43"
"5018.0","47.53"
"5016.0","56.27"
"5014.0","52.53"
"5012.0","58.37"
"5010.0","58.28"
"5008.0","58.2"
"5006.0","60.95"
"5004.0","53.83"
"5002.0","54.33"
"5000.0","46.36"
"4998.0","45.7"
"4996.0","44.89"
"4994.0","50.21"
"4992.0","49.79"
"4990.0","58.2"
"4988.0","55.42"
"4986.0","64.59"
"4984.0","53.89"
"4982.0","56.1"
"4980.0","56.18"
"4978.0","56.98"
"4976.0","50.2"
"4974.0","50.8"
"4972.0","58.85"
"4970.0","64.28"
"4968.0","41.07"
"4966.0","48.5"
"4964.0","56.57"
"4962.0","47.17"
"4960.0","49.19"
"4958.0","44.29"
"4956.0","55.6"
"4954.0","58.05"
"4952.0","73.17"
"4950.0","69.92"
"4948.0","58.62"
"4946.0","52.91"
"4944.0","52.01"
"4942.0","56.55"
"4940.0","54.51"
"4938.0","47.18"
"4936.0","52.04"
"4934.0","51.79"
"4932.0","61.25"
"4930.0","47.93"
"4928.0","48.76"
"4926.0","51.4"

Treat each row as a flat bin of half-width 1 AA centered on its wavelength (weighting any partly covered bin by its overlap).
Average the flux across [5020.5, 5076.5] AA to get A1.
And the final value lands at 55.8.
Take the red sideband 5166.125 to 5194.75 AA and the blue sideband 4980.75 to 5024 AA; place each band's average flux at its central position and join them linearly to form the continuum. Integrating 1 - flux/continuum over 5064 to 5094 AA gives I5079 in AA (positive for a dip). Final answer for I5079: 1.4 AA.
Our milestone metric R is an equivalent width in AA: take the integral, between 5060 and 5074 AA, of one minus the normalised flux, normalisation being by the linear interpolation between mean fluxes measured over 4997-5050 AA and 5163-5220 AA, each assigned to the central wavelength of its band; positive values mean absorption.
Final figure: 0.9 AA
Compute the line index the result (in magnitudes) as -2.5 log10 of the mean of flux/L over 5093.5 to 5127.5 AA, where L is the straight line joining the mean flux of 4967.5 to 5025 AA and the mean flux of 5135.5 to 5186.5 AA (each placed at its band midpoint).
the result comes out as -0.04 mag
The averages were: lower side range 53.7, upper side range 56.1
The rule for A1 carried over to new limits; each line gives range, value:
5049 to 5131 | 55.4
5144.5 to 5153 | 52.2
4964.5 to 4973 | 53.4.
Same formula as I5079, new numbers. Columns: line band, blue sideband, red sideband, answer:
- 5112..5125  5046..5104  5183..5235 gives -0.4 AA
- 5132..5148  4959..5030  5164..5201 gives 0.5 AA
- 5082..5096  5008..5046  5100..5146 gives 0.3 AA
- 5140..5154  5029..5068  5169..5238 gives 0.6 AA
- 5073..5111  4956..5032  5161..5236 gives -0.6 AA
